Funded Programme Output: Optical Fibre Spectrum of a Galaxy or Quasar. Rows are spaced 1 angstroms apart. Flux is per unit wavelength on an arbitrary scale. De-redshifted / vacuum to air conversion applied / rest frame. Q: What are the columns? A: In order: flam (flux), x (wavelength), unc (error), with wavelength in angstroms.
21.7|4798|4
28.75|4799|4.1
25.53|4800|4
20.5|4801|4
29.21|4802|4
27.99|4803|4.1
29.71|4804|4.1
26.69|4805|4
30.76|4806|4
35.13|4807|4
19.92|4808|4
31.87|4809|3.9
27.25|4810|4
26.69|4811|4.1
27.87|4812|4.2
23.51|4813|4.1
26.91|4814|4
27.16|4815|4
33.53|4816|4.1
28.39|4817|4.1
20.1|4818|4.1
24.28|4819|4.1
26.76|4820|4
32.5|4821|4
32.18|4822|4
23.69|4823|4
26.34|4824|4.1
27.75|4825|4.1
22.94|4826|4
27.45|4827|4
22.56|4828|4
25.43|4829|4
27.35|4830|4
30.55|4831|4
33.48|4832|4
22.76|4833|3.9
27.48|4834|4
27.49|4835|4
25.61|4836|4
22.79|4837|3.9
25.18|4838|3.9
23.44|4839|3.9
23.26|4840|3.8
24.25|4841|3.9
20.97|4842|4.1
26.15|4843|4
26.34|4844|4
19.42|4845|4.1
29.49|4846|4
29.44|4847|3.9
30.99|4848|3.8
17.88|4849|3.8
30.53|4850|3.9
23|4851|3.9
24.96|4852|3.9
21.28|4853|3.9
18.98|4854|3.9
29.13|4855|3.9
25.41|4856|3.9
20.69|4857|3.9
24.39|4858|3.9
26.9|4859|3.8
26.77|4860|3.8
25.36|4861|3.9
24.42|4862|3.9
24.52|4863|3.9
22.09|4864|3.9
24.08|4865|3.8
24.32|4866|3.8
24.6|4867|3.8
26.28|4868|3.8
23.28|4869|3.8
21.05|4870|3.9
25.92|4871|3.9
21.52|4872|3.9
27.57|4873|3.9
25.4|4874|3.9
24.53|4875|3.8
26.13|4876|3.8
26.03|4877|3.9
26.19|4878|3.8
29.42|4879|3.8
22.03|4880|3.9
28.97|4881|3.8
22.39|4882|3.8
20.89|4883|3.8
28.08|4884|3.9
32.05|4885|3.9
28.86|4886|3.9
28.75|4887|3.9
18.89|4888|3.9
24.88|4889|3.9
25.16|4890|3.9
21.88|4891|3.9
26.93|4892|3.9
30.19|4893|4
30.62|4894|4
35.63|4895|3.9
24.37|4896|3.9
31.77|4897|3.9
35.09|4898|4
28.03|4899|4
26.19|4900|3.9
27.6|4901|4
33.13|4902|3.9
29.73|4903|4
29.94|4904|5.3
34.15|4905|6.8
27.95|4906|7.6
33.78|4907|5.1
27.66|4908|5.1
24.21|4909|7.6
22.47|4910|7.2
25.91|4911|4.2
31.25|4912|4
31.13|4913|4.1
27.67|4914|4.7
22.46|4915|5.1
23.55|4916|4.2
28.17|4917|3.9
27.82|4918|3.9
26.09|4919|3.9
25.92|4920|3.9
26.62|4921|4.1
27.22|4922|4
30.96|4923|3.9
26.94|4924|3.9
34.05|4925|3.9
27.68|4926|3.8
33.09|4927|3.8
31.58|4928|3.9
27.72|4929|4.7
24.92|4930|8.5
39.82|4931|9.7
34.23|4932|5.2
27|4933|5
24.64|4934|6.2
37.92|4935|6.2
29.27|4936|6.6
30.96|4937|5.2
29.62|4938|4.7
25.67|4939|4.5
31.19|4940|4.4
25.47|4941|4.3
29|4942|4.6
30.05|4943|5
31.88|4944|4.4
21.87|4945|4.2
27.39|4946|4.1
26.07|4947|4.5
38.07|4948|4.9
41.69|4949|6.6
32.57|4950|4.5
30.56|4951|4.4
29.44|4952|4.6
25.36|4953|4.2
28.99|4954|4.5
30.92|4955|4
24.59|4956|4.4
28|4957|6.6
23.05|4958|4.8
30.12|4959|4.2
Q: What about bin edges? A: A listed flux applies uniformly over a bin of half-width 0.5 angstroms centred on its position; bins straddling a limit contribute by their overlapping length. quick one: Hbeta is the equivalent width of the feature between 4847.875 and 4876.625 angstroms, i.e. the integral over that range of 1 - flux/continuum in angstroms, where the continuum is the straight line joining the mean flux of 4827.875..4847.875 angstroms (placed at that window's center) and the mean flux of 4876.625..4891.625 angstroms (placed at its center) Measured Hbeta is 1.4 angstroms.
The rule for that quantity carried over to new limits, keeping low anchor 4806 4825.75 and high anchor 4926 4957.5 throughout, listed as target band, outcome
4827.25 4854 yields 2.5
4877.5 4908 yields 0.9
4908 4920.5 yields 1.3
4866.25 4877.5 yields 1.5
